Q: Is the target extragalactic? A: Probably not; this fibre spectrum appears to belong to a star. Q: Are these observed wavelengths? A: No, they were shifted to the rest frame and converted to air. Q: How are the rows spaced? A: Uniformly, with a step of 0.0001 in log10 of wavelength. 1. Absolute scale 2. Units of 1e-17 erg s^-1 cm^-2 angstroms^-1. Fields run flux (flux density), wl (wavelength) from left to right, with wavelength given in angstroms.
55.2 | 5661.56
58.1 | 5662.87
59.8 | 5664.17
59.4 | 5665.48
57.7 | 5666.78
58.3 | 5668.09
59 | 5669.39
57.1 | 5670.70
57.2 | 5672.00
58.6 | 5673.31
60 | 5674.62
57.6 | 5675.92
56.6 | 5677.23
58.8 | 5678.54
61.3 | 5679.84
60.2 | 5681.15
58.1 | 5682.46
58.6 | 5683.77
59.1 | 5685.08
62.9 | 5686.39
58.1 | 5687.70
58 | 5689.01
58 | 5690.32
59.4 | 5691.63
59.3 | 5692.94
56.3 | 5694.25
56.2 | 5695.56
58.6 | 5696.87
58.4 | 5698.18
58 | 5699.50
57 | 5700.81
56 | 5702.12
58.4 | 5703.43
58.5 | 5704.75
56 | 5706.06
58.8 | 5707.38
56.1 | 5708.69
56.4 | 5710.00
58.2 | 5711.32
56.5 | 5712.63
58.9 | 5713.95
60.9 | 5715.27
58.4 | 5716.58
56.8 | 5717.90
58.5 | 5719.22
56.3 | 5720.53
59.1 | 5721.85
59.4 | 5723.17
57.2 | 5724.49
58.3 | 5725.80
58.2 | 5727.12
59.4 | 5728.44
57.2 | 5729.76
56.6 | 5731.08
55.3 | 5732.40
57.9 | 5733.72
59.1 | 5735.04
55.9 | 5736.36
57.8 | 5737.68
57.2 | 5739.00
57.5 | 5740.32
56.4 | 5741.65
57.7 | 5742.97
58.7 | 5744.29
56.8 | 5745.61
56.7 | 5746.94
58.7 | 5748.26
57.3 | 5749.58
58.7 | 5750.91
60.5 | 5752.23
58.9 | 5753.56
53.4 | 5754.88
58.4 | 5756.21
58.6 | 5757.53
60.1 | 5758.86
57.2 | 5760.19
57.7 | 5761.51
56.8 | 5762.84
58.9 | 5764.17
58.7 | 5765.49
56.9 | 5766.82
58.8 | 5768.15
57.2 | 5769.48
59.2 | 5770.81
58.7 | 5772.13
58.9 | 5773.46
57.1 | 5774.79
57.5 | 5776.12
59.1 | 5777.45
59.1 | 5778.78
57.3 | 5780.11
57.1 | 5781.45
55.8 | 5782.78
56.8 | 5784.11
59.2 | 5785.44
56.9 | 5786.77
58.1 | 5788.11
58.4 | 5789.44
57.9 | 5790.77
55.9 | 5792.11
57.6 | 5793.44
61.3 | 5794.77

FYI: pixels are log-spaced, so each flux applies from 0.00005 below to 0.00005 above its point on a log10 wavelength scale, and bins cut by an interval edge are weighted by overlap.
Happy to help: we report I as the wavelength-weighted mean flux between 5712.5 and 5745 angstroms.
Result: 57.8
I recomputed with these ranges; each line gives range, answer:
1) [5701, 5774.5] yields 57.8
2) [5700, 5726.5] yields 57.8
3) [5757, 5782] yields 58.1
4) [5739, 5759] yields 57.8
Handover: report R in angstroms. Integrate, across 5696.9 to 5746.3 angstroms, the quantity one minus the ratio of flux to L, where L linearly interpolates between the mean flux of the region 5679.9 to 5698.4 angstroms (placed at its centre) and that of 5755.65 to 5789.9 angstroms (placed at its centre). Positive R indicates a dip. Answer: 0.7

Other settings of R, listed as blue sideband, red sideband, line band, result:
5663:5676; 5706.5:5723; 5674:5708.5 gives -0.1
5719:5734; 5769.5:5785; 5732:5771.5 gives 0.0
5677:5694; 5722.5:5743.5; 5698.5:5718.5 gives 0.2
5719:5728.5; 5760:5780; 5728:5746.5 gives 0.3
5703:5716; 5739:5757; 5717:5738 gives 0.0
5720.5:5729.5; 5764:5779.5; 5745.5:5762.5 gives 0.1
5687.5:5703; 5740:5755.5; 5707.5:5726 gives -0.1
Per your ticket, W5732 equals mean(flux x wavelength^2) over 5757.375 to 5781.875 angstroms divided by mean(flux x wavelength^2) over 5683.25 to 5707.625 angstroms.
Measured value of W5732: 1.03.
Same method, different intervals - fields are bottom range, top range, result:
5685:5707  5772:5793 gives 1.02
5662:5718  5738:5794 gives 1.02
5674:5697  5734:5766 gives 1.01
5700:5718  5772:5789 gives 1.03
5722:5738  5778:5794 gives 1.02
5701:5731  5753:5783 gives 1.02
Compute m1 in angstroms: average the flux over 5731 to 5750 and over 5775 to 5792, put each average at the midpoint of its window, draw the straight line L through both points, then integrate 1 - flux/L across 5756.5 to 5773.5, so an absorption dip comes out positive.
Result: -0.2 angstroms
